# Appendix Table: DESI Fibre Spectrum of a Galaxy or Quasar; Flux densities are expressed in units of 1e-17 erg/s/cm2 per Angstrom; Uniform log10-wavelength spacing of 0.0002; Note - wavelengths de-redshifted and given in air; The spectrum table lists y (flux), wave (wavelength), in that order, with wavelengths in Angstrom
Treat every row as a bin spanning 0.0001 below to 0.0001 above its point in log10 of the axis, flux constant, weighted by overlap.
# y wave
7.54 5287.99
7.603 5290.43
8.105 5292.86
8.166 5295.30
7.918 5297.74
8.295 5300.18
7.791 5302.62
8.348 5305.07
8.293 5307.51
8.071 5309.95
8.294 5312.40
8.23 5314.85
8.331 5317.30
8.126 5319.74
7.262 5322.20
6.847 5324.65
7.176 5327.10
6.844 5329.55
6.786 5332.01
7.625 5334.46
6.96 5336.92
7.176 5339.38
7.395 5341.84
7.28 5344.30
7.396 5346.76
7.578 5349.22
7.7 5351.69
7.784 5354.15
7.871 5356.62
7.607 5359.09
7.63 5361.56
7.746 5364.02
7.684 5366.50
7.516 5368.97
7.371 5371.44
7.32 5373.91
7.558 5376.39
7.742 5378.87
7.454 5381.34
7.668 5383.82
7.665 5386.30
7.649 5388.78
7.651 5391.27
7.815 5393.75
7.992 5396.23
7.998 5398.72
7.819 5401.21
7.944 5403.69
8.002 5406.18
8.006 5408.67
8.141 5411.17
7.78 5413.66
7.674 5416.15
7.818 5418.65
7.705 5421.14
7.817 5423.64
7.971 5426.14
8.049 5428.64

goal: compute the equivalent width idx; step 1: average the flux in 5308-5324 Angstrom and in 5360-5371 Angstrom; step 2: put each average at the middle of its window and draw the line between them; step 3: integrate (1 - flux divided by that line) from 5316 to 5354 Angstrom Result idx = 2.4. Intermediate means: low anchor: 8.02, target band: 7.38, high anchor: 7.63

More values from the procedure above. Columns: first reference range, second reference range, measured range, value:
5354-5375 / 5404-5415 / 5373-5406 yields 0.4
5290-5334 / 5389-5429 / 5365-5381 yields 0.6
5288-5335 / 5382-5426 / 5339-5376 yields 1.3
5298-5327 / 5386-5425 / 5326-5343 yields 1.7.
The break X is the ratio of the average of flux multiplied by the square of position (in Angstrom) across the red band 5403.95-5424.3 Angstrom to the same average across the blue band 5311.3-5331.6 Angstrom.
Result 1.1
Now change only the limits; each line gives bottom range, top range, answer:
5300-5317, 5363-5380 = 0.94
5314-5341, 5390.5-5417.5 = 1.10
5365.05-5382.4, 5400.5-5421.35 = 1.06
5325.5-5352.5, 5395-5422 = 1.12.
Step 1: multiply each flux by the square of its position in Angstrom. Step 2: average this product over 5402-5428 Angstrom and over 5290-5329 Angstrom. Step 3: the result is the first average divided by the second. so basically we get 1.04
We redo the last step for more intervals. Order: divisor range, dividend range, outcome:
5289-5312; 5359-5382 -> 0.96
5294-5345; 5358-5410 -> 1.03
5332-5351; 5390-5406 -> 1.10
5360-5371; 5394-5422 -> 1.05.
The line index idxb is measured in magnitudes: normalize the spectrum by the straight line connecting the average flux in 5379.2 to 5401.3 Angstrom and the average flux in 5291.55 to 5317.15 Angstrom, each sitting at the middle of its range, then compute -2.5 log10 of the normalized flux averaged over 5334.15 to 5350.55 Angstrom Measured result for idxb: 0.09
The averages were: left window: 8.16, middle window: 7.33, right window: 7.74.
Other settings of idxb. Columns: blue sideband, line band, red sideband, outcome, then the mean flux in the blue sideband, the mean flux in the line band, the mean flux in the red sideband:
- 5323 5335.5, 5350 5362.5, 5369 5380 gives -0.056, 7.06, 7.71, 7.5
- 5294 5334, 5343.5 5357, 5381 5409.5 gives 0.029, 7.79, 7.59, 7.81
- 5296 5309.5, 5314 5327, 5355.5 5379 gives 0.040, 8.13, 7.7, 7.6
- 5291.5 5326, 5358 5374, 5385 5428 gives 0.048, 8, 7.57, 7.85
